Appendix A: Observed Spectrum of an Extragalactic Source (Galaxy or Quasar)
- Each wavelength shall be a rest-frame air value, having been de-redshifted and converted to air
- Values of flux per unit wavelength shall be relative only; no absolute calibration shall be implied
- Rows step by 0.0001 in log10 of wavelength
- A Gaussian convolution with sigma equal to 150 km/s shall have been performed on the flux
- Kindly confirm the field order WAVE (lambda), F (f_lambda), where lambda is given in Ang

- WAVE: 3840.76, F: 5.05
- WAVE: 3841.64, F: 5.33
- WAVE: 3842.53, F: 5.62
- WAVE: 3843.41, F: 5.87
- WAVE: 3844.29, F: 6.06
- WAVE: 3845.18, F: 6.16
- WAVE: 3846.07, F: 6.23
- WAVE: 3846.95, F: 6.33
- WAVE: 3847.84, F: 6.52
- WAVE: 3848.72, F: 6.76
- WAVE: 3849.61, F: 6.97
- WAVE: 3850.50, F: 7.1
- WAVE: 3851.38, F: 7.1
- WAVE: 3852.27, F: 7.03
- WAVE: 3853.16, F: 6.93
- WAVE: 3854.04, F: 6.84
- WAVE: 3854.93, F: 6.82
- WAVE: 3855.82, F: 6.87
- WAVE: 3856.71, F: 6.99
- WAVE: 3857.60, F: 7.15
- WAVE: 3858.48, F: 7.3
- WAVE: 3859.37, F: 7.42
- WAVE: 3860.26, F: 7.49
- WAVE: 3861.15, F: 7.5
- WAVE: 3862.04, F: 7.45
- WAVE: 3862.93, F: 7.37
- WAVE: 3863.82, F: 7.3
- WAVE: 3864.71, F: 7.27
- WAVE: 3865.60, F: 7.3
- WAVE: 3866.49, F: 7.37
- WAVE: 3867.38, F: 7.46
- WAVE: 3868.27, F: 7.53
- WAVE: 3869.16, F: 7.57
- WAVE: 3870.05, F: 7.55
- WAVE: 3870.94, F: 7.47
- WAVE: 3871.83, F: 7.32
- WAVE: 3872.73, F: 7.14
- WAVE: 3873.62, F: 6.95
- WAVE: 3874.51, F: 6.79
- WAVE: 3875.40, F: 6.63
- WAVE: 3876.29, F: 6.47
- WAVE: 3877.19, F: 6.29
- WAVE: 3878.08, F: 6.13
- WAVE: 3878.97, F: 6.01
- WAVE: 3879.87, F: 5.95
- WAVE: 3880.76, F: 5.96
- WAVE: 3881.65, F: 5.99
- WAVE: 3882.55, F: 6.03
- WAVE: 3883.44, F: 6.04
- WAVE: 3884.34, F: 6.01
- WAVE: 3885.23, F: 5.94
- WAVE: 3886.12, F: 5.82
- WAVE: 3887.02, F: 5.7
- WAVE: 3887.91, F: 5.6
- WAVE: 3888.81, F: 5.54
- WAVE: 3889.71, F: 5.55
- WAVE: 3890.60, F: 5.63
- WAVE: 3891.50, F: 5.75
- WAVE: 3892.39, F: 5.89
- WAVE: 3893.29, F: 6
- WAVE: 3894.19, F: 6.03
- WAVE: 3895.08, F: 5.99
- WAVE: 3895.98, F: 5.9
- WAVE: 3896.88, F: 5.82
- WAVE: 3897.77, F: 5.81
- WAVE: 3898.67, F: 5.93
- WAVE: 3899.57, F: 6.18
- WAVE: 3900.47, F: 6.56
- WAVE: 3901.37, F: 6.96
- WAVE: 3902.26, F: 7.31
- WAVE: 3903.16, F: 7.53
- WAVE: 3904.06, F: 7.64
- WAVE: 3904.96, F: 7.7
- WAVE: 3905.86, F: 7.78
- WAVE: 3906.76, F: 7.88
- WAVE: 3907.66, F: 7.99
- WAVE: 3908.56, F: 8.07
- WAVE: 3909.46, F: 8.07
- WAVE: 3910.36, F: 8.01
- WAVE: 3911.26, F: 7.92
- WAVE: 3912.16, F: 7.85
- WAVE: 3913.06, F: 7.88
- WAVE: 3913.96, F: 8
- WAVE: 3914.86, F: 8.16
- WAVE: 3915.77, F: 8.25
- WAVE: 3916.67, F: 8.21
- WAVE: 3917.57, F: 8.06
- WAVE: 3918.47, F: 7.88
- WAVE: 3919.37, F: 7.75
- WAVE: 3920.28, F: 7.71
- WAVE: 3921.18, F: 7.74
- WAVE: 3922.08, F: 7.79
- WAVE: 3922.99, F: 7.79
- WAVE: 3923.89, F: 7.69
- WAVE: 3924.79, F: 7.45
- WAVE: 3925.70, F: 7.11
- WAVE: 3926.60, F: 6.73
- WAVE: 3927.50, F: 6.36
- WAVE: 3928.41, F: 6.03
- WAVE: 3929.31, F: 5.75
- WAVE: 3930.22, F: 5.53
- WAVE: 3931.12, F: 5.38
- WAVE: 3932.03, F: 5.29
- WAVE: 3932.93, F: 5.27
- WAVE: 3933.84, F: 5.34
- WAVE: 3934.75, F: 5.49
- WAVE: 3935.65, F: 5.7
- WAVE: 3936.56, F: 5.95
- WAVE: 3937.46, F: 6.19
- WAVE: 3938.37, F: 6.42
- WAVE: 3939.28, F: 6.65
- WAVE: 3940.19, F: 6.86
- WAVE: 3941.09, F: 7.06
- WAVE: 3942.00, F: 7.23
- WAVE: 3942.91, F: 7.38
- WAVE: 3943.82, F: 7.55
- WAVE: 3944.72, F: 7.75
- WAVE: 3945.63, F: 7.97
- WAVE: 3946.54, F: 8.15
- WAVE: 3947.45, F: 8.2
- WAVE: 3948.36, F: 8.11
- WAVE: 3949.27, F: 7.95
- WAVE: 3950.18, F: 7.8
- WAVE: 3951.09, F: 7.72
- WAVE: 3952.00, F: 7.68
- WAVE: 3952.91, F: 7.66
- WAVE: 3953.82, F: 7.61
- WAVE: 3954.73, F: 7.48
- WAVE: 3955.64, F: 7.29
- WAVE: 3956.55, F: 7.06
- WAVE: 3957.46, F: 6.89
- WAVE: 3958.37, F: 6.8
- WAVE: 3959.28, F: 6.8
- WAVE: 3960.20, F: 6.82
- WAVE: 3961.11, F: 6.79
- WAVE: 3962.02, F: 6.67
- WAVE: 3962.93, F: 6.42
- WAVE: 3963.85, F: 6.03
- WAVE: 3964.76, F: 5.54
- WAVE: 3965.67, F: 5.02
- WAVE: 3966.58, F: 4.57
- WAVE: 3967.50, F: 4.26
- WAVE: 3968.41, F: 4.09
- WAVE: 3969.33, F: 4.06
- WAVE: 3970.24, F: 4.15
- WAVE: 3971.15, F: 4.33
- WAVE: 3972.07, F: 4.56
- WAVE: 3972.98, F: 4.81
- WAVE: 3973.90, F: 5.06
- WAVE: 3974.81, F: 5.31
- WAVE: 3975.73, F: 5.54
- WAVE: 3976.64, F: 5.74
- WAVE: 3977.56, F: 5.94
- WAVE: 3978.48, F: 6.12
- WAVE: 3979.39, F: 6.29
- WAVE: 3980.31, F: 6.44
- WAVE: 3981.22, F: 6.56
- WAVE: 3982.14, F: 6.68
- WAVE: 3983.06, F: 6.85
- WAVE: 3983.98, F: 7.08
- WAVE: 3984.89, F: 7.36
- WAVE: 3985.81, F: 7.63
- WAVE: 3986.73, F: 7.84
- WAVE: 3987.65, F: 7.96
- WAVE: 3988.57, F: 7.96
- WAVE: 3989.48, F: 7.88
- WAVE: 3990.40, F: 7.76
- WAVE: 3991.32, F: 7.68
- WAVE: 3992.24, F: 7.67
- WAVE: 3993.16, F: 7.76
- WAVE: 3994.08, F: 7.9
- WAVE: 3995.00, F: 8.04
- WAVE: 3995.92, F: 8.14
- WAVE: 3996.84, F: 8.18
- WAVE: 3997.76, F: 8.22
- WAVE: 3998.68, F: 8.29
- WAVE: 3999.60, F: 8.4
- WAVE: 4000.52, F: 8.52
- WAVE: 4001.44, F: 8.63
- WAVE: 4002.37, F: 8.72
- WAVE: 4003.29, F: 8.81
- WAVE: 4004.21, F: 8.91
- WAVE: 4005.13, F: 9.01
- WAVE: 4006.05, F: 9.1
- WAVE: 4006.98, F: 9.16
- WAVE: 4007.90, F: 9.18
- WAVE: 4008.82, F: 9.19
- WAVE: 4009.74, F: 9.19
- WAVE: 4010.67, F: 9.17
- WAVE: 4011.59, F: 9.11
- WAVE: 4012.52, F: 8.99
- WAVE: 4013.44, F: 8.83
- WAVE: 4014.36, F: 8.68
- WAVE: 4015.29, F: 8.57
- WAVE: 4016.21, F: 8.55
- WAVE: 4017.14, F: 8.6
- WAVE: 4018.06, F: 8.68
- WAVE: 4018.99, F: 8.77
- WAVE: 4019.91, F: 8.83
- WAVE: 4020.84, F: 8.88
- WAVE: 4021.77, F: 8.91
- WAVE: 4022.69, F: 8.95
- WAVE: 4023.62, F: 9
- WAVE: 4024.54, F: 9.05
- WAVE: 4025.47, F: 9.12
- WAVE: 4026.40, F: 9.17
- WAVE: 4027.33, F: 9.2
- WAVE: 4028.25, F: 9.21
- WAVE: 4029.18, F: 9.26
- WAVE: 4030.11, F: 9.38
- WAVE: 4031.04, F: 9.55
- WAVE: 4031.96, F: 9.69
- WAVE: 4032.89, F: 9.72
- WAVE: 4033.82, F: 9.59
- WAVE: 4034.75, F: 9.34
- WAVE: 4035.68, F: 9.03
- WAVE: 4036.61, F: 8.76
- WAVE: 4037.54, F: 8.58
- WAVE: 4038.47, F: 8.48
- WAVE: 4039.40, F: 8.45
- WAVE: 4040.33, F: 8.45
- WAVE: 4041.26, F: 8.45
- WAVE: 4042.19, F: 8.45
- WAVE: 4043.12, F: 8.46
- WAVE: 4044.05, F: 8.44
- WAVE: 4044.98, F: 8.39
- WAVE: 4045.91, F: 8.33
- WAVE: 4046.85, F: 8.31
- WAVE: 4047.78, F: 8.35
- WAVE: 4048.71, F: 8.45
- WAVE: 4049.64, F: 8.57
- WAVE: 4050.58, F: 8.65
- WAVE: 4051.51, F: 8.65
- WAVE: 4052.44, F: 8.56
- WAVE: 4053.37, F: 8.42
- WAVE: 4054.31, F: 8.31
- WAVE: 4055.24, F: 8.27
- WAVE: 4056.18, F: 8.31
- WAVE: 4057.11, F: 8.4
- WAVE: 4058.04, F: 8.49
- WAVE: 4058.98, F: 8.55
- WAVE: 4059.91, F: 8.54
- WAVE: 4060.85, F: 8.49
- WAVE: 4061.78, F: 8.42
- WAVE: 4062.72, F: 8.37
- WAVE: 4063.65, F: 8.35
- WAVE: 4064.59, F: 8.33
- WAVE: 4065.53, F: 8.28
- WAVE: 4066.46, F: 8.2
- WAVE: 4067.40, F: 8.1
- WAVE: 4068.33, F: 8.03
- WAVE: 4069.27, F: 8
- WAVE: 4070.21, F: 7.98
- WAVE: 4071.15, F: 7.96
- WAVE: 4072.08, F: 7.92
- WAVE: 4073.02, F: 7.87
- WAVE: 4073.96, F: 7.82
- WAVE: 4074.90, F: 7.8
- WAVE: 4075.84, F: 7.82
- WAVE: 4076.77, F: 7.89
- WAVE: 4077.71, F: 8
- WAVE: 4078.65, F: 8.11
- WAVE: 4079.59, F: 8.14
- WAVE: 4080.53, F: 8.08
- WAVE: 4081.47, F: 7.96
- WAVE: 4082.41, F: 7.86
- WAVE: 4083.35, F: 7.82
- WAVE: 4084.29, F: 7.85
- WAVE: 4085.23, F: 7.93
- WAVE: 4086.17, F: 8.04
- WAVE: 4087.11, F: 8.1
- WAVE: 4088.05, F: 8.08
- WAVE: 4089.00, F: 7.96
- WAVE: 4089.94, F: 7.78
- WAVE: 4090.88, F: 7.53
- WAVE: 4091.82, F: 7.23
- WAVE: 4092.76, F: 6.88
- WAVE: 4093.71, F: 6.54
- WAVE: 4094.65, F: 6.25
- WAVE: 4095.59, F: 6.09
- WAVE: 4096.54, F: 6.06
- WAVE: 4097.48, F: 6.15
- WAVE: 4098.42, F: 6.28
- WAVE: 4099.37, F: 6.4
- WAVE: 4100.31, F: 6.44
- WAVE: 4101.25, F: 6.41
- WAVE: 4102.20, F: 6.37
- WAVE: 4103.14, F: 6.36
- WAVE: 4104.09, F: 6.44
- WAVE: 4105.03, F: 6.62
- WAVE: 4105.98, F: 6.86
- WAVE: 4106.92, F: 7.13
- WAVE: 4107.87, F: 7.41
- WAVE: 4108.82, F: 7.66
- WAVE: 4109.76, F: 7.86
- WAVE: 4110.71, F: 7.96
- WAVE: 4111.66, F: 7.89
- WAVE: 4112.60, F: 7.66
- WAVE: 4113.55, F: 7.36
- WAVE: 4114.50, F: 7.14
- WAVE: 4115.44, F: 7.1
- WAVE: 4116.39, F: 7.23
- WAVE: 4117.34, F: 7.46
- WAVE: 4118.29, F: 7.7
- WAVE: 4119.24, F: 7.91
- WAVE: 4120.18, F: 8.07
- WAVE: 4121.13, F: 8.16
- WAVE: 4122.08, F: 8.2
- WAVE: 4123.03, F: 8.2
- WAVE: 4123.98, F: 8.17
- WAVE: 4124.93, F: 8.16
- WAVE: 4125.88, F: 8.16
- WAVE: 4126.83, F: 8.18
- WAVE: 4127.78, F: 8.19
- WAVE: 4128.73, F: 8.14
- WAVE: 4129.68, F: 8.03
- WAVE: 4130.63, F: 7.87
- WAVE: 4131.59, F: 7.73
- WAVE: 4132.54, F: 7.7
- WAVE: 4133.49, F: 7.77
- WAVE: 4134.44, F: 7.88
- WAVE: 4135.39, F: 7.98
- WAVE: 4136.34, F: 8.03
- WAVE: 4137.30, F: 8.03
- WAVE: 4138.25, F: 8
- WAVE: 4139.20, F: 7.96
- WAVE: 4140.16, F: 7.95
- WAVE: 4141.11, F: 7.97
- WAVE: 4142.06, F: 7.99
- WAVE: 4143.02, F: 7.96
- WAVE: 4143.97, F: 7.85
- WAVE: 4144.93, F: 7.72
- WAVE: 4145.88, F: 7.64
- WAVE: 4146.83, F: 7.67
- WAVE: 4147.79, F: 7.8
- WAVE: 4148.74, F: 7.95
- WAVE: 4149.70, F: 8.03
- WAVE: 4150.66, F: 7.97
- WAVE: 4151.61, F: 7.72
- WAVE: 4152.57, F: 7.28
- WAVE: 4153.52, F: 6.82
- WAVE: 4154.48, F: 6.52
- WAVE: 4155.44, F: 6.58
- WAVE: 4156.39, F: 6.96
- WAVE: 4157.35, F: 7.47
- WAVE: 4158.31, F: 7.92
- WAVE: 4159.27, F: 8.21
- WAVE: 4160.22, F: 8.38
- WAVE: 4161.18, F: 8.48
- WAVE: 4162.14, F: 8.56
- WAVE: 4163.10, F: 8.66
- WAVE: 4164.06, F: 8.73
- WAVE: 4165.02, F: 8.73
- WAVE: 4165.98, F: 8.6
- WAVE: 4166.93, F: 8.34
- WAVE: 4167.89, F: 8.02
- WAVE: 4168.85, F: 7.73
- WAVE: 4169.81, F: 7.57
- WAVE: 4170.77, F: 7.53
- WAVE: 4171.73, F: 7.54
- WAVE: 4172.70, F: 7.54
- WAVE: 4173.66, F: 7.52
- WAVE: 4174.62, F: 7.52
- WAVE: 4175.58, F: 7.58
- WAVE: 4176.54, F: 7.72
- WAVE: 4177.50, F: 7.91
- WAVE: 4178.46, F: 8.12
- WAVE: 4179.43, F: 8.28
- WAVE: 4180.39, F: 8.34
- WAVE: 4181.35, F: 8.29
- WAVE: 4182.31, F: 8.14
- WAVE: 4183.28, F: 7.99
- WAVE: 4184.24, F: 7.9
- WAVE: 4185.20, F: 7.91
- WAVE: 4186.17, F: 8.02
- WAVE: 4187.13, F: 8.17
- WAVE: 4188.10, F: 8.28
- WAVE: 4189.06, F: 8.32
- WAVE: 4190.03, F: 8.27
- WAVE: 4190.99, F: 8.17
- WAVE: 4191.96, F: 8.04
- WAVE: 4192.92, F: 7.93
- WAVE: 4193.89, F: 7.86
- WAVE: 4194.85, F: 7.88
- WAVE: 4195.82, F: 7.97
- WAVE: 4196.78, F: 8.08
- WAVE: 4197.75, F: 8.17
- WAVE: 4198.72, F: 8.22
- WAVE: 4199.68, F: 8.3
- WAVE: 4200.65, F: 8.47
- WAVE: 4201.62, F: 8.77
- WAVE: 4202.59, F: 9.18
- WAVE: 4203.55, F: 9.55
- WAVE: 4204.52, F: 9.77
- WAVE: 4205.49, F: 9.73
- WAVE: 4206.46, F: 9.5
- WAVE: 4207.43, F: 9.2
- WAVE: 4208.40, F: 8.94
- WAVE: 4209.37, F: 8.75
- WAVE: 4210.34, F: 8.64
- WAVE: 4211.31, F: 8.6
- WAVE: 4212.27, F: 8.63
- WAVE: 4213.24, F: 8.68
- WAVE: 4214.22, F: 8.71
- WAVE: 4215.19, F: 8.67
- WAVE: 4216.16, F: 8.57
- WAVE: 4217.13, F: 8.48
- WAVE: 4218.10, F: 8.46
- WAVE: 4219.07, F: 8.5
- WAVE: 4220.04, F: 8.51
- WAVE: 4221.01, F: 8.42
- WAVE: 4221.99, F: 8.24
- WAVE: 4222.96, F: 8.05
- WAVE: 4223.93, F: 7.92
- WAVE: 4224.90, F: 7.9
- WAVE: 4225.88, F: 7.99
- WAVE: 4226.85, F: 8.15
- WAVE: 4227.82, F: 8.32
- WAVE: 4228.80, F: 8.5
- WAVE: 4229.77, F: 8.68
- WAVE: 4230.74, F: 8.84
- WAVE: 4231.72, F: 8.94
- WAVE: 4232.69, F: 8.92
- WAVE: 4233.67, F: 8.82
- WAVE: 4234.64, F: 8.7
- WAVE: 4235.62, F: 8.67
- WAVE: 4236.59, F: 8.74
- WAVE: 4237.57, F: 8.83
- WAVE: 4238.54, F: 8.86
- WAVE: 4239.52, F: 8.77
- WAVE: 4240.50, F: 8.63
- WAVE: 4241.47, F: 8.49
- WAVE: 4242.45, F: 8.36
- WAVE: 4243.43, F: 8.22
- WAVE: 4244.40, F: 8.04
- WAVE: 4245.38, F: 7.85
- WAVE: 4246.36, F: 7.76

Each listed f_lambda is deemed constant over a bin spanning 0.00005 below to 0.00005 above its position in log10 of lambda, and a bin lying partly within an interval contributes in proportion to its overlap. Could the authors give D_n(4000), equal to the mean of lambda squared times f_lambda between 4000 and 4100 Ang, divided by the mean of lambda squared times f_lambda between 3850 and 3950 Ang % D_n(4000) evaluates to 1.30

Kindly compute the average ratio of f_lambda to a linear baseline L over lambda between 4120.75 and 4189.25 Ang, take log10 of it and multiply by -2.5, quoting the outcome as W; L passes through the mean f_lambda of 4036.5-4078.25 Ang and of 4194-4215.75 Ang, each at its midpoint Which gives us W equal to 0.09 mag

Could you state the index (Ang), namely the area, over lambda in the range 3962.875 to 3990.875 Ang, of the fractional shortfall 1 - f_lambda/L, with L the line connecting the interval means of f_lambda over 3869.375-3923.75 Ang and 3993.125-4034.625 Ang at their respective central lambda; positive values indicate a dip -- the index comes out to 7.7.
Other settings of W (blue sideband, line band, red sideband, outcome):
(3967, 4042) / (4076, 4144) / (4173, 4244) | 0.087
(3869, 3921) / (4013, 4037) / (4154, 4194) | -0.224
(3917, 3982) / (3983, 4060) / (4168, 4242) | -0.219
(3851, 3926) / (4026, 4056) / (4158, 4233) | -0.148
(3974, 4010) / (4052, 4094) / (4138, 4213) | -0.020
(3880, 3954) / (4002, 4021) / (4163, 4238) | -0.204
